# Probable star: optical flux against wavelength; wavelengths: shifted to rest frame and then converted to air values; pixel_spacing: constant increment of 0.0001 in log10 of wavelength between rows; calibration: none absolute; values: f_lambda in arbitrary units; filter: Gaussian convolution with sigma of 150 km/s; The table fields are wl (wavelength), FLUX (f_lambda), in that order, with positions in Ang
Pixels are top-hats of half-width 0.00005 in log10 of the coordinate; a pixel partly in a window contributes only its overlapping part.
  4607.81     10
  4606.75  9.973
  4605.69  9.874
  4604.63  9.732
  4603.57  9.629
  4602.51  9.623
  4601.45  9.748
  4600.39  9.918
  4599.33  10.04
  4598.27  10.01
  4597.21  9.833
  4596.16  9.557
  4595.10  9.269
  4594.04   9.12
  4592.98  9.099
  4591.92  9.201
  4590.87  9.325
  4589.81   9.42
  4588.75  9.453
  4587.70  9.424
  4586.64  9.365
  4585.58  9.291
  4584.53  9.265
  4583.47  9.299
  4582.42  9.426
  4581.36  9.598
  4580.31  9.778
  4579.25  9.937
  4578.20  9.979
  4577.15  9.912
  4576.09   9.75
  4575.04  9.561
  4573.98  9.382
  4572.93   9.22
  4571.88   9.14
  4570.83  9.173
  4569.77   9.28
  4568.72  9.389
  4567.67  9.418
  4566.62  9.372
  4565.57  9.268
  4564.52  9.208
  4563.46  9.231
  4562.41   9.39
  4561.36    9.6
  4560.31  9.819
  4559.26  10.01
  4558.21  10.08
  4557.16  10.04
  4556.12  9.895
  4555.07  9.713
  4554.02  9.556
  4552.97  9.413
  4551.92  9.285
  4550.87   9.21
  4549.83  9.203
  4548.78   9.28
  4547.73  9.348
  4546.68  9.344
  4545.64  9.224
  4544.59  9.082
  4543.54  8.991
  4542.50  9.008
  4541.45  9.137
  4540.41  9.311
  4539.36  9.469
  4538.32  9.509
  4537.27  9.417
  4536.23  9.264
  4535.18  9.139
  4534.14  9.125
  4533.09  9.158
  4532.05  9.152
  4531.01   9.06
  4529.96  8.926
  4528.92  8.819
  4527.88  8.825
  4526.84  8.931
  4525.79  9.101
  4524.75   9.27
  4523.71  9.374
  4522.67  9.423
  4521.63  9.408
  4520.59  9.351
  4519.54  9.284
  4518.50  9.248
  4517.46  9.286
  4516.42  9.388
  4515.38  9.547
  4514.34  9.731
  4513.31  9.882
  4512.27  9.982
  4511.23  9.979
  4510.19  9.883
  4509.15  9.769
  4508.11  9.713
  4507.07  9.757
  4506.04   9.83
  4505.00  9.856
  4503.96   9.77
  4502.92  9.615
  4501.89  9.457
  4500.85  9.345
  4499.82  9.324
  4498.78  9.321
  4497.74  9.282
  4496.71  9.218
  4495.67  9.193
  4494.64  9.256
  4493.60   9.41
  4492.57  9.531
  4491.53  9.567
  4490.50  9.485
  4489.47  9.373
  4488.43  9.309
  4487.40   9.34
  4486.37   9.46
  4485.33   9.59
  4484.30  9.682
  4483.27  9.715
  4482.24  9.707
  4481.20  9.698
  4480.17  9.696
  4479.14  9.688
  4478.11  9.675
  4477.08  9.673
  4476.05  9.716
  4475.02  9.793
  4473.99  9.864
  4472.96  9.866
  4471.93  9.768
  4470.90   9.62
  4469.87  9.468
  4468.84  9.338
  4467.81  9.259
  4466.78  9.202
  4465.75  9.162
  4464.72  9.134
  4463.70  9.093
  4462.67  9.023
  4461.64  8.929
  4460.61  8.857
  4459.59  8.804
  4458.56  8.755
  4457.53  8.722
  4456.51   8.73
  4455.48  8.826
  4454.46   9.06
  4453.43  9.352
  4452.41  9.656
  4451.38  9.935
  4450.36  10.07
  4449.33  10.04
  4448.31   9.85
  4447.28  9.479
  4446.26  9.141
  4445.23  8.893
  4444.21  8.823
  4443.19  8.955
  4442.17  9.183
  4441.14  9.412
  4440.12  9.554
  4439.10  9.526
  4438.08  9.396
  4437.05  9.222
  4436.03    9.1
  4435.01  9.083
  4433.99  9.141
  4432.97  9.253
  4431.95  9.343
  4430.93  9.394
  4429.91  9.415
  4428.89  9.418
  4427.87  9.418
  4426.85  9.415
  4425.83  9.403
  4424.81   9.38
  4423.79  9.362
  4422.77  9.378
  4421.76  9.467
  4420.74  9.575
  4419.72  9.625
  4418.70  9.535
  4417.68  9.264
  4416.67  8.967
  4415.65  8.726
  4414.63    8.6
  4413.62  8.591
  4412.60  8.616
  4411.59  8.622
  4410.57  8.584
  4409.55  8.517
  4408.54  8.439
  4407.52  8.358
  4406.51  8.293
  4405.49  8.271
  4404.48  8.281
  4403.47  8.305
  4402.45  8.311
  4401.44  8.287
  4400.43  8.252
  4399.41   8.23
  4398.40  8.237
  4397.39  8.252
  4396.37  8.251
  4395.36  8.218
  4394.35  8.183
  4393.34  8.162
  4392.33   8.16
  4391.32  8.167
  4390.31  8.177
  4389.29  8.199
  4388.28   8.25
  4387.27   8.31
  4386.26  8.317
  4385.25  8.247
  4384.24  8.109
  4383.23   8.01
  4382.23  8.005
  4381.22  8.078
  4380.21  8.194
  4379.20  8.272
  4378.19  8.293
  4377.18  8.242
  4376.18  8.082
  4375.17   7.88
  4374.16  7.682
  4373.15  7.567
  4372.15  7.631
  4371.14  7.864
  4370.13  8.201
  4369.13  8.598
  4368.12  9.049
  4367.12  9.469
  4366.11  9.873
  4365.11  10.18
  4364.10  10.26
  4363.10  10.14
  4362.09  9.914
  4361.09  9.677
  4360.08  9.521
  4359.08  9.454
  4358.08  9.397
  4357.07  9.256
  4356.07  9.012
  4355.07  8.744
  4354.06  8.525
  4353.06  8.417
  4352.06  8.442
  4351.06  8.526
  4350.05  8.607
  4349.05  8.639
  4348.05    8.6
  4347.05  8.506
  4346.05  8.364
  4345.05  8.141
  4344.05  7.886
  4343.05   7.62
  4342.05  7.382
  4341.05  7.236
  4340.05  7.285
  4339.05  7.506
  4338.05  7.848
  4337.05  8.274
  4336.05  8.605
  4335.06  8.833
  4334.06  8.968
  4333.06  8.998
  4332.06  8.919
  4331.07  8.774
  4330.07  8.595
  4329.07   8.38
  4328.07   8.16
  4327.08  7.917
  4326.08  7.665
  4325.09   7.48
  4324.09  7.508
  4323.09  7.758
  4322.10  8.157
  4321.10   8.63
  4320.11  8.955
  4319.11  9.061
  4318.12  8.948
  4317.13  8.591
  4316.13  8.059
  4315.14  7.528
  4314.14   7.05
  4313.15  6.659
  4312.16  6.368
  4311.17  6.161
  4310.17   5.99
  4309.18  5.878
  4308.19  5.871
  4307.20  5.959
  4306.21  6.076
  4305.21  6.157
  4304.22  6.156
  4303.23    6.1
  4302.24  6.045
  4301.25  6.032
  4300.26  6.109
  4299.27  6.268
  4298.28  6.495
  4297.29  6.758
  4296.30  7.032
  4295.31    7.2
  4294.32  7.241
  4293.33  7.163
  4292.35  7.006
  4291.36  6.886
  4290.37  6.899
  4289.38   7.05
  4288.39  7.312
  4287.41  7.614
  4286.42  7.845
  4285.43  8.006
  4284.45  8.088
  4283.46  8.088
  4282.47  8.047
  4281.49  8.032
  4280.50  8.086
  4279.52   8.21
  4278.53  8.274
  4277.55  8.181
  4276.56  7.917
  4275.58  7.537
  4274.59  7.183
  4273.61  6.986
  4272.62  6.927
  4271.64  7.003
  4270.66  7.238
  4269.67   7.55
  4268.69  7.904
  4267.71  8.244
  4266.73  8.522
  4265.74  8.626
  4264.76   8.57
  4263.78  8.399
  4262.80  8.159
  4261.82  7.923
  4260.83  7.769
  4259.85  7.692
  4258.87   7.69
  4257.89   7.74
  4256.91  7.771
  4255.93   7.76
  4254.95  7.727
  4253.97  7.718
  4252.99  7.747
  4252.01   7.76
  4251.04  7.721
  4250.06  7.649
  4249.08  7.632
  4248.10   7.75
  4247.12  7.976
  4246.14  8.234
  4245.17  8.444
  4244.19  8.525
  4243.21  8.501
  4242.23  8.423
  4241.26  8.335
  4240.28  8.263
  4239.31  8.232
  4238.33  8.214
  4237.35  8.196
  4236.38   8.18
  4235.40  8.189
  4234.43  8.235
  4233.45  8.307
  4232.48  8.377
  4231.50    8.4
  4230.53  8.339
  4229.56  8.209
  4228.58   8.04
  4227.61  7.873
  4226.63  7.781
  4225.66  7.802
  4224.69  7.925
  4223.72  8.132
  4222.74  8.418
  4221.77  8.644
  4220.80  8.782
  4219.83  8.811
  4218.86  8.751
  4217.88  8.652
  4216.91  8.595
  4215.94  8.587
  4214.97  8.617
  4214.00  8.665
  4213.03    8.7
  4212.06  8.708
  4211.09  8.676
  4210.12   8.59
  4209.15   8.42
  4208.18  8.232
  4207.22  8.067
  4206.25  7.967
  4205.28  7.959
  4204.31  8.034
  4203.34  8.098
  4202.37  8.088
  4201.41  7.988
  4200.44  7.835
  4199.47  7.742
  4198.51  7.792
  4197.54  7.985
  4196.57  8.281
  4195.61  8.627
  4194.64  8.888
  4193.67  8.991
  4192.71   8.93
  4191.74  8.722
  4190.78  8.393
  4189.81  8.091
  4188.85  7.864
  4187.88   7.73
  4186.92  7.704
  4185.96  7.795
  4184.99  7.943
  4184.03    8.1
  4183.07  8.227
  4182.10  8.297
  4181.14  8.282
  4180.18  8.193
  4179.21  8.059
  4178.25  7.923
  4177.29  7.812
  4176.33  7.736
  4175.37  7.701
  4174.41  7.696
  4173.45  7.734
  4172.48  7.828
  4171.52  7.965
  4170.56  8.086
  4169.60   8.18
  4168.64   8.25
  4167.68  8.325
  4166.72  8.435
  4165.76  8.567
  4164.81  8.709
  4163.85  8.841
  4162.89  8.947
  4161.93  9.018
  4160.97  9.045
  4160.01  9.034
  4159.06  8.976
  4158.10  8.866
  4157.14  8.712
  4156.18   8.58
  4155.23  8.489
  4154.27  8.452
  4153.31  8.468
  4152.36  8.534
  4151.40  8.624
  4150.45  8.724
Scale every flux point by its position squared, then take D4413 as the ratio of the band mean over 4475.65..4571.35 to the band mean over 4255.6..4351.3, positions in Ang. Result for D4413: 1.37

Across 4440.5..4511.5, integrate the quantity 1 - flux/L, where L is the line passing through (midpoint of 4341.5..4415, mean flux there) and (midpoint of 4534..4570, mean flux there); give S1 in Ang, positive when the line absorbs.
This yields -3.36 Ang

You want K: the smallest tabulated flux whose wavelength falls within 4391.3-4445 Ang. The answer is 8.16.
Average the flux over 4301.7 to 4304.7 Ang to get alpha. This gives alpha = 6.1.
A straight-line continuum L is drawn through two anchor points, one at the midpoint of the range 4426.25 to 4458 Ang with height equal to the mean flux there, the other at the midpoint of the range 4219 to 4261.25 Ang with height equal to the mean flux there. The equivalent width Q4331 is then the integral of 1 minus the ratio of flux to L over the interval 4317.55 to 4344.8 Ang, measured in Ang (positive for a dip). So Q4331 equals 1.4 Ang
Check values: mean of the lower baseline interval 8.1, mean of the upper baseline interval 9.32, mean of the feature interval 8.2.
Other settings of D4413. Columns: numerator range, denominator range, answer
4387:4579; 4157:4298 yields 1.29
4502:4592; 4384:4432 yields 1.16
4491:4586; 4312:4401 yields 1.22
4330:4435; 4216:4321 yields 1.19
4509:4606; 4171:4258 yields 1.35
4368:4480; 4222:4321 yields 1.25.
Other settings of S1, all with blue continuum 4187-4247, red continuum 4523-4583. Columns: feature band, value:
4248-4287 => 2.9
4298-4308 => 2.9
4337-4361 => 0.9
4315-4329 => 0.7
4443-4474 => -0.7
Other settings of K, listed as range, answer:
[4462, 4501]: 9.023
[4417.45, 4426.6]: 9.264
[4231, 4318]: 5.871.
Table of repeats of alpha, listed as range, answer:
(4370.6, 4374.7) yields 7.68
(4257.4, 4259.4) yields 7.72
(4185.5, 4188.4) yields 7.75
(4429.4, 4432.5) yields 9.39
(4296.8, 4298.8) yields 6.62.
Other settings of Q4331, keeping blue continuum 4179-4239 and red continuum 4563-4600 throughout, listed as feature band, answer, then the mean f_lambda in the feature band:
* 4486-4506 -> -0.55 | 9.44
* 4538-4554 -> 0.14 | 9.26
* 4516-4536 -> 0.23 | 9.17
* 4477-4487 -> -0.56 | 9.65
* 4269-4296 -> 3.07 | 7.54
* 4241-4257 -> 0.79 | 7.98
